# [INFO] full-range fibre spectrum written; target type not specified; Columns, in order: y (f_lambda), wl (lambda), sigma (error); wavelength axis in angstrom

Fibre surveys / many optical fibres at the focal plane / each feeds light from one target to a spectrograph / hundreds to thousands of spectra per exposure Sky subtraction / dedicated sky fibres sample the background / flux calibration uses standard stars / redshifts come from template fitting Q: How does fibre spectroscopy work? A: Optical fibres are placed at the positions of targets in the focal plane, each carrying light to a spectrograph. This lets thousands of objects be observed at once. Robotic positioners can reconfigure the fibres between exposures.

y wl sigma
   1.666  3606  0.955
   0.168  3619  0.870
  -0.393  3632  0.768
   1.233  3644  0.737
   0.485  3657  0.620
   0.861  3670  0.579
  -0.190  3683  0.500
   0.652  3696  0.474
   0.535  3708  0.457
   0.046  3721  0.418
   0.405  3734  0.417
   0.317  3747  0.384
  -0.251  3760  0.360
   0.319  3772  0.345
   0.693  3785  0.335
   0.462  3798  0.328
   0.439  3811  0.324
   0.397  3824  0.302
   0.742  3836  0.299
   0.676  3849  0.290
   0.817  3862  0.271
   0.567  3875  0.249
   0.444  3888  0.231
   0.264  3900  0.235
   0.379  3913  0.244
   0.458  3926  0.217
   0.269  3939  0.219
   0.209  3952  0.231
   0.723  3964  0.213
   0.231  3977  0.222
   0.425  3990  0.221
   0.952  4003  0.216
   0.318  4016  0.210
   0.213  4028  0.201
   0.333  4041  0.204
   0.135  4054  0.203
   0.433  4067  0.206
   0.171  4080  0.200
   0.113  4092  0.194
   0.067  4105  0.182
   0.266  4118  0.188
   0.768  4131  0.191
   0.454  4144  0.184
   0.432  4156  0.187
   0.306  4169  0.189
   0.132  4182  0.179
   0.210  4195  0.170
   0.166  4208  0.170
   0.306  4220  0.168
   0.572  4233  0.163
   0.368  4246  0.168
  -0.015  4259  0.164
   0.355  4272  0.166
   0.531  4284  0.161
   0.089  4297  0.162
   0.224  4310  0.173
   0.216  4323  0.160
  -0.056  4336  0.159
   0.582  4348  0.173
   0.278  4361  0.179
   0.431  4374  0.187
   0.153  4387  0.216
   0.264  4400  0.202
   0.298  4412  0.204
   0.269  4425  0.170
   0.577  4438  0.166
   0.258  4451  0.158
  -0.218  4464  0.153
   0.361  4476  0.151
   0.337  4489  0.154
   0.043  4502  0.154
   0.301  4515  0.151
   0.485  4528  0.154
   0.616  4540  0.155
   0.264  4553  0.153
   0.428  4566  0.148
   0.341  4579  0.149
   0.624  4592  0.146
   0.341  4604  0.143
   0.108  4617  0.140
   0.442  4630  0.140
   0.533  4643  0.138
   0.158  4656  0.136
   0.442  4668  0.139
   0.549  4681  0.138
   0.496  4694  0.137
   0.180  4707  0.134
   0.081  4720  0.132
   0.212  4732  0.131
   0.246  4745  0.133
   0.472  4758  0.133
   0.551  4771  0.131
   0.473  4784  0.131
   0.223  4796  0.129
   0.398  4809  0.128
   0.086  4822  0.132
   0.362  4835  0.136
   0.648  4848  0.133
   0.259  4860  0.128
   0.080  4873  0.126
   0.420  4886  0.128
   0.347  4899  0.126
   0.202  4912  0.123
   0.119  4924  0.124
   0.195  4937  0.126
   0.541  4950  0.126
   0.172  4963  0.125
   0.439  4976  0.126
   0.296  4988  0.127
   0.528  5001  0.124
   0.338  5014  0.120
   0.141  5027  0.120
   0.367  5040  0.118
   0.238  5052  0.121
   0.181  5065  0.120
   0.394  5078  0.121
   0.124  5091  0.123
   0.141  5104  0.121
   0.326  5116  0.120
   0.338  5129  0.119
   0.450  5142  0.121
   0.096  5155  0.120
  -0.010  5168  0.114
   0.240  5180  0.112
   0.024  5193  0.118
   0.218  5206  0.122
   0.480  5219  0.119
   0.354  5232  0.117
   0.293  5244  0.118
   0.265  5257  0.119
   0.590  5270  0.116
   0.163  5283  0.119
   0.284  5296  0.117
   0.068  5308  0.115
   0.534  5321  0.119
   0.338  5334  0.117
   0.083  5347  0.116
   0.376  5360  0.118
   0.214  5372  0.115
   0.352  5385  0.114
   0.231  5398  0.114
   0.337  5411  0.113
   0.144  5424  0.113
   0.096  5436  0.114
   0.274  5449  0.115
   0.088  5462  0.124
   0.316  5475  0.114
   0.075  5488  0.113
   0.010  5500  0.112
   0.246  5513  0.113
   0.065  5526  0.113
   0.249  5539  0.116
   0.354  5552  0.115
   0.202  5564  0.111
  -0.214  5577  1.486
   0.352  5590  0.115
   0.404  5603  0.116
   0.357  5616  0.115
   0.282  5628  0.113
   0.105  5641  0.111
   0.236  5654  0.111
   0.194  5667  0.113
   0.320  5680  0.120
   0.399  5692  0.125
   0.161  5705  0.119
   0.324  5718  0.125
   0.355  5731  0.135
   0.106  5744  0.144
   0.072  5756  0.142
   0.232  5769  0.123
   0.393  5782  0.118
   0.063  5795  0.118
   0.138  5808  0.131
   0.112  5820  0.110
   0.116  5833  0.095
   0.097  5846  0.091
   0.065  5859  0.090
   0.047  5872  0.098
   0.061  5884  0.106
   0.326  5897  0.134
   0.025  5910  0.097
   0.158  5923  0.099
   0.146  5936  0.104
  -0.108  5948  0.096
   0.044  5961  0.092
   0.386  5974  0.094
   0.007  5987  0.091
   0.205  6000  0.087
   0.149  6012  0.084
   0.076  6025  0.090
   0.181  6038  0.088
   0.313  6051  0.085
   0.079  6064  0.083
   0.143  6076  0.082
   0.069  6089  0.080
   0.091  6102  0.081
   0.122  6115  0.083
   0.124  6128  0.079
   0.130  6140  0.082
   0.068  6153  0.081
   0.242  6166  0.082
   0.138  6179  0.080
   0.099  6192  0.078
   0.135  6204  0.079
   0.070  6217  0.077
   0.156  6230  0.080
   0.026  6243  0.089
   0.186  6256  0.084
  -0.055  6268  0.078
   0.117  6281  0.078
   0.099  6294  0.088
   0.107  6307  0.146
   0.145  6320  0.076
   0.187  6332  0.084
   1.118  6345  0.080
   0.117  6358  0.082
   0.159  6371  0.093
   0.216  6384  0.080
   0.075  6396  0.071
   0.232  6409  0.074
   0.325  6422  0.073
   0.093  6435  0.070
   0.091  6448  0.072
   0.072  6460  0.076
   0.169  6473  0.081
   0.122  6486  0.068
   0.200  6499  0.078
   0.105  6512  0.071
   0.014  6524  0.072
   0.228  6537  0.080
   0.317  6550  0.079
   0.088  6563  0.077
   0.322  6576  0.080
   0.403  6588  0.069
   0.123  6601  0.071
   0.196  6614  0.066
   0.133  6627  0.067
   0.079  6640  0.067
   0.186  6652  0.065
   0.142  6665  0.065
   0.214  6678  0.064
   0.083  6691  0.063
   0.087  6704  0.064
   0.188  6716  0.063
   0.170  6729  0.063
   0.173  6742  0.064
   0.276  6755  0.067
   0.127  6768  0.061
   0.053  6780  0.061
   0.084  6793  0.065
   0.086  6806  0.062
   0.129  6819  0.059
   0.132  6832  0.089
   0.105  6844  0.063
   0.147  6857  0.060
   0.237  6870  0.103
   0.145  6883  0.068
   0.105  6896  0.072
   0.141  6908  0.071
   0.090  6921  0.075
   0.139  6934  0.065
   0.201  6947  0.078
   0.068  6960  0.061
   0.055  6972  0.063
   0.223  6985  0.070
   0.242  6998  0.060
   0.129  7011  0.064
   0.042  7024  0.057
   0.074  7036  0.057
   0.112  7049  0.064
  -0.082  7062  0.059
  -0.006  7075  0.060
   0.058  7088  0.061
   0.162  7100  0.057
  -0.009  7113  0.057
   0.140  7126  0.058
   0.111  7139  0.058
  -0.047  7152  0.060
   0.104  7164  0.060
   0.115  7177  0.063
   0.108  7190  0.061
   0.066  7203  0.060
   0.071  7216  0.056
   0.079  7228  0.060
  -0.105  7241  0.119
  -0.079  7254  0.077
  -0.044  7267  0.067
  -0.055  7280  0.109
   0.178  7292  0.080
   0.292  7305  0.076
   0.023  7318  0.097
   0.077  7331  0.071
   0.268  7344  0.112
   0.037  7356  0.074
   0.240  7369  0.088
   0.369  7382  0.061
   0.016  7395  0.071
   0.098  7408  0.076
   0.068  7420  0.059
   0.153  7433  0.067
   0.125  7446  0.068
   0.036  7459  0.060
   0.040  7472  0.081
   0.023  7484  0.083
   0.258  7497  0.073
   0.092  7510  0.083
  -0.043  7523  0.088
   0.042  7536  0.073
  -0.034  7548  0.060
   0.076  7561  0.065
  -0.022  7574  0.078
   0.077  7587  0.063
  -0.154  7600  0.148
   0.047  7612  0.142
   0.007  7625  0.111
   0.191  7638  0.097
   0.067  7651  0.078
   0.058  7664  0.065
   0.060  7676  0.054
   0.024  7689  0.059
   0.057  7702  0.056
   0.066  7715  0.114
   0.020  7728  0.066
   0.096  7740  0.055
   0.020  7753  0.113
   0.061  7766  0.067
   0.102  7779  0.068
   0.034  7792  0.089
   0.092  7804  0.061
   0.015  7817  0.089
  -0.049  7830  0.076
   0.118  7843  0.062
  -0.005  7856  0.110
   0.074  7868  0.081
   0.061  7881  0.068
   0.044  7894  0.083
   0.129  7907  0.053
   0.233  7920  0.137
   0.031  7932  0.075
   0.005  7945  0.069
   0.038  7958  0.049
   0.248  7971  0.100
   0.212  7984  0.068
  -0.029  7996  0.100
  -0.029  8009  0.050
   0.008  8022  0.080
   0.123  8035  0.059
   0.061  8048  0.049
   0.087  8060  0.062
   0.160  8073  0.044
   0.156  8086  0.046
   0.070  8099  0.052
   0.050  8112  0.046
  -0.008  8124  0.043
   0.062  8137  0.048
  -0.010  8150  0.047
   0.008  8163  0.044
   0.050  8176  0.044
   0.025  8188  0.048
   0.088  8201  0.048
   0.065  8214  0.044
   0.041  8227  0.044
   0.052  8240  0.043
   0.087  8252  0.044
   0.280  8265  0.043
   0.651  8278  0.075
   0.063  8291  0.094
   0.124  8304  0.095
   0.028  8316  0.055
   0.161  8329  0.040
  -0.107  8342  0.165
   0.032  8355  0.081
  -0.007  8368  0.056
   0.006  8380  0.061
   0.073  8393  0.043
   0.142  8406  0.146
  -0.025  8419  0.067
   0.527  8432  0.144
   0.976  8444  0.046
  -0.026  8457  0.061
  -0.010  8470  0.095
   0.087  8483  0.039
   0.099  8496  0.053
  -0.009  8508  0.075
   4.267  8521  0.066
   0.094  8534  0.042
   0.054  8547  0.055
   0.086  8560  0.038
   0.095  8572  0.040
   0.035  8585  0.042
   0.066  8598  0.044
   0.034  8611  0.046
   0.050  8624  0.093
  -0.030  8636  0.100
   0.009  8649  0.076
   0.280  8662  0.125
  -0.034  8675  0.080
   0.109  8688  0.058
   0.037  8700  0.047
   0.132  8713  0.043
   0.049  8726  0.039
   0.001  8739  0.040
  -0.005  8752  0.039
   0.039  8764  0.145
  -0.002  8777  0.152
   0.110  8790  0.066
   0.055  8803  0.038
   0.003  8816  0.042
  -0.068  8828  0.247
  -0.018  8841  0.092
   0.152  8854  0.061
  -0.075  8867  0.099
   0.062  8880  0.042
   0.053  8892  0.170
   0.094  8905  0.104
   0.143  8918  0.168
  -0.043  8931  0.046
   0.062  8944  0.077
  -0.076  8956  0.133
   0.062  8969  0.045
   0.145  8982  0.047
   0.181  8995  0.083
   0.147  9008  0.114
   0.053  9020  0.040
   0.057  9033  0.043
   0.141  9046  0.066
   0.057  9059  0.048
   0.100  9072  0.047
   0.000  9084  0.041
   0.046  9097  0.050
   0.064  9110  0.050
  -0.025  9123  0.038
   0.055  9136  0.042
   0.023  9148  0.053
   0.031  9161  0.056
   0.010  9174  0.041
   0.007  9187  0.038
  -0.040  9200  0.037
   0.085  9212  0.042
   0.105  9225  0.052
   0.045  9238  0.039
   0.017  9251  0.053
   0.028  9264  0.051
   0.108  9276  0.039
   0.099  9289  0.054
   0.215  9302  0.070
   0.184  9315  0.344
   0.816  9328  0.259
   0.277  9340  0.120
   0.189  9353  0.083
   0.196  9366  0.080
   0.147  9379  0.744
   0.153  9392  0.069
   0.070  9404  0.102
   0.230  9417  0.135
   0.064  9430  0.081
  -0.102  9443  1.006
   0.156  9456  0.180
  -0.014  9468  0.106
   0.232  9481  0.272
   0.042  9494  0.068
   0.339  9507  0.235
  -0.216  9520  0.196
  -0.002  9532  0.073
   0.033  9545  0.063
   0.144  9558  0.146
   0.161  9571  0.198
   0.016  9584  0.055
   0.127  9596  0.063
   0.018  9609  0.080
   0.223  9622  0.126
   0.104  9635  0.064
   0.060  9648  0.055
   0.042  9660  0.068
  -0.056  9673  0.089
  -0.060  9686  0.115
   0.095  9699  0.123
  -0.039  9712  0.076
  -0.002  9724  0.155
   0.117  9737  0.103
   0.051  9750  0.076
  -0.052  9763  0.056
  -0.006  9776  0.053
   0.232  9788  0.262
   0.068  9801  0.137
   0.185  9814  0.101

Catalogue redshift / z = 0.701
